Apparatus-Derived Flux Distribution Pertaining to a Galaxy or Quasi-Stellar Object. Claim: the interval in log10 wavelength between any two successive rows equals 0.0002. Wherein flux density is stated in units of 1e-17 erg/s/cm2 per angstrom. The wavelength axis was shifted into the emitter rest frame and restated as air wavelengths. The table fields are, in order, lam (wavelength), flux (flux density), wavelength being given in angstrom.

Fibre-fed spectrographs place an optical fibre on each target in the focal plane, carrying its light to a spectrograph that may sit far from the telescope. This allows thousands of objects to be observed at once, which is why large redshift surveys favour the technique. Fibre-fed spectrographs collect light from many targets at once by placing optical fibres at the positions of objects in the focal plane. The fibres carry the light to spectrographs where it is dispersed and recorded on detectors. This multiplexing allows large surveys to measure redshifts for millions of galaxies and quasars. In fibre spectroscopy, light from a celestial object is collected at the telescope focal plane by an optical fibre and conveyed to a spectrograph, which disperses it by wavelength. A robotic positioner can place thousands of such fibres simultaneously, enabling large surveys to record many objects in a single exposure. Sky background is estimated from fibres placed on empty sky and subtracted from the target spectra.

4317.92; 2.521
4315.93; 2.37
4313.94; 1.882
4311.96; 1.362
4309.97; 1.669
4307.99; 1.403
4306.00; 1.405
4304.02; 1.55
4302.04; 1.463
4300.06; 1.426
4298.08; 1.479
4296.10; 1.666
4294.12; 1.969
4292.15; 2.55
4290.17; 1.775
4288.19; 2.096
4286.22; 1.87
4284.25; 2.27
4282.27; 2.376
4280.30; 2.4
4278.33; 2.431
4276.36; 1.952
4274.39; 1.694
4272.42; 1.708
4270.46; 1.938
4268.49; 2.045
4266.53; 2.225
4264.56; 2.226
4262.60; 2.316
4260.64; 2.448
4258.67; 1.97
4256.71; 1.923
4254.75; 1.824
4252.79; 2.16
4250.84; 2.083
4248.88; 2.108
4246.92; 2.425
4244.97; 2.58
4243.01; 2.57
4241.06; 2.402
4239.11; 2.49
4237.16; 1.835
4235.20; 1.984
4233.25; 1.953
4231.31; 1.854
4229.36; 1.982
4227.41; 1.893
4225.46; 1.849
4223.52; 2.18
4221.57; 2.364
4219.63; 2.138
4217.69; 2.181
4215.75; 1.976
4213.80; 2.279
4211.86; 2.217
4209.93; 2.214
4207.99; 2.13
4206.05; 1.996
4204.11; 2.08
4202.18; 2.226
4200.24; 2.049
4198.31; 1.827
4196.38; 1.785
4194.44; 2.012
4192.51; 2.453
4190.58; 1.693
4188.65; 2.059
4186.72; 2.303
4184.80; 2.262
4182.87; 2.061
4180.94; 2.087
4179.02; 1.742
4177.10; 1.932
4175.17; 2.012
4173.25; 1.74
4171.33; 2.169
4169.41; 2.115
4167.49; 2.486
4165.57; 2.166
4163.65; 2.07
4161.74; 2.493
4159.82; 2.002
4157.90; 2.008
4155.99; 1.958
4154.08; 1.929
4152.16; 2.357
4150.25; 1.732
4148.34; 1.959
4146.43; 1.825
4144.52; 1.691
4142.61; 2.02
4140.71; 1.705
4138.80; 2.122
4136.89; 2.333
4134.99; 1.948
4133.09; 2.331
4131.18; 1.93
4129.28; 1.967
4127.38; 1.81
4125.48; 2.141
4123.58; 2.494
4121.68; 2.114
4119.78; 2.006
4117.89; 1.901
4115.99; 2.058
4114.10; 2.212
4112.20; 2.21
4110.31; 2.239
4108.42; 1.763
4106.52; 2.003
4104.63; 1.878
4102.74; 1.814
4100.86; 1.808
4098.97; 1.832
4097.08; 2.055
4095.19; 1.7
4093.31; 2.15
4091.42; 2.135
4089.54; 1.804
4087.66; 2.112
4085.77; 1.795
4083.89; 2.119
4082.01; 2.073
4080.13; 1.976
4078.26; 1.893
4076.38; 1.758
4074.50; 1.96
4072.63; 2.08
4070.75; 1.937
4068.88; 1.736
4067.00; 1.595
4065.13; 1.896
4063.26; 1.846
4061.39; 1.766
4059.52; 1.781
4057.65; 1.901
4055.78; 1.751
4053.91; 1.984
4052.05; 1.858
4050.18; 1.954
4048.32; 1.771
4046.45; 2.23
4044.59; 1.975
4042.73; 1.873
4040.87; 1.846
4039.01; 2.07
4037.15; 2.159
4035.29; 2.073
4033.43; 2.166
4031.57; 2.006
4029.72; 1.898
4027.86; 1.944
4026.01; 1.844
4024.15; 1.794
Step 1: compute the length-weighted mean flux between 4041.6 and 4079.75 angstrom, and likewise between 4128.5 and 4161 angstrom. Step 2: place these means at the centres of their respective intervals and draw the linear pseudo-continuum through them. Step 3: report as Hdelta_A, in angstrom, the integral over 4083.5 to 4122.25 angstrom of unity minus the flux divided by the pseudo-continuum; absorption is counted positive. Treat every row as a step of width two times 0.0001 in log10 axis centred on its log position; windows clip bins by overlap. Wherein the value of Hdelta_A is -0.9 angstrom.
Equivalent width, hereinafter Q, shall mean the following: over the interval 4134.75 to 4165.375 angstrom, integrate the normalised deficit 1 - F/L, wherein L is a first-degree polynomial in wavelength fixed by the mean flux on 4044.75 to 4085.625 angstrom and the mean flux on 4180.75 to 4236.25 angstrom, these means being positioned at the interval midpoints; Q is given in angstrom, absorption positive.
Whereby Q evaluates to -0.2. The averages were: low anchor 1.9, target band 2.01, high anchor 2.07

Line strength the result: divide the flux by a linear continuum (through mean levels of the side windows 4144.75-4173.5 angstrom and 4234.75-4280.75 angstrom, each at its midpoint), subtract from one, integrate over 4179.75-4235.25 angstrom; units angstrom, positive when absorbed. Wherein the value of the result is 0.98 angstrom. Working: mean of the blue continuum 2.07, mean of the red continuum 2.15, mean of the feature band 2.07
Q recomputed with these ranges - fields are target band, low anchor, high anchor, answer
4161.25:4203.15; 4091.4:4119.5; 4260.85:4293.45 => -0.6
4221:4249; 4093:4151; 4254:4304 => -2.4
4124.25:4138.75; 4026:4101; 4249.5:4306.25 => -1.0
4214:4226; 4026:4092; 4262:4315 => -1.5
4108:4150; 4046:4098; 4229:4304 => -1.7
